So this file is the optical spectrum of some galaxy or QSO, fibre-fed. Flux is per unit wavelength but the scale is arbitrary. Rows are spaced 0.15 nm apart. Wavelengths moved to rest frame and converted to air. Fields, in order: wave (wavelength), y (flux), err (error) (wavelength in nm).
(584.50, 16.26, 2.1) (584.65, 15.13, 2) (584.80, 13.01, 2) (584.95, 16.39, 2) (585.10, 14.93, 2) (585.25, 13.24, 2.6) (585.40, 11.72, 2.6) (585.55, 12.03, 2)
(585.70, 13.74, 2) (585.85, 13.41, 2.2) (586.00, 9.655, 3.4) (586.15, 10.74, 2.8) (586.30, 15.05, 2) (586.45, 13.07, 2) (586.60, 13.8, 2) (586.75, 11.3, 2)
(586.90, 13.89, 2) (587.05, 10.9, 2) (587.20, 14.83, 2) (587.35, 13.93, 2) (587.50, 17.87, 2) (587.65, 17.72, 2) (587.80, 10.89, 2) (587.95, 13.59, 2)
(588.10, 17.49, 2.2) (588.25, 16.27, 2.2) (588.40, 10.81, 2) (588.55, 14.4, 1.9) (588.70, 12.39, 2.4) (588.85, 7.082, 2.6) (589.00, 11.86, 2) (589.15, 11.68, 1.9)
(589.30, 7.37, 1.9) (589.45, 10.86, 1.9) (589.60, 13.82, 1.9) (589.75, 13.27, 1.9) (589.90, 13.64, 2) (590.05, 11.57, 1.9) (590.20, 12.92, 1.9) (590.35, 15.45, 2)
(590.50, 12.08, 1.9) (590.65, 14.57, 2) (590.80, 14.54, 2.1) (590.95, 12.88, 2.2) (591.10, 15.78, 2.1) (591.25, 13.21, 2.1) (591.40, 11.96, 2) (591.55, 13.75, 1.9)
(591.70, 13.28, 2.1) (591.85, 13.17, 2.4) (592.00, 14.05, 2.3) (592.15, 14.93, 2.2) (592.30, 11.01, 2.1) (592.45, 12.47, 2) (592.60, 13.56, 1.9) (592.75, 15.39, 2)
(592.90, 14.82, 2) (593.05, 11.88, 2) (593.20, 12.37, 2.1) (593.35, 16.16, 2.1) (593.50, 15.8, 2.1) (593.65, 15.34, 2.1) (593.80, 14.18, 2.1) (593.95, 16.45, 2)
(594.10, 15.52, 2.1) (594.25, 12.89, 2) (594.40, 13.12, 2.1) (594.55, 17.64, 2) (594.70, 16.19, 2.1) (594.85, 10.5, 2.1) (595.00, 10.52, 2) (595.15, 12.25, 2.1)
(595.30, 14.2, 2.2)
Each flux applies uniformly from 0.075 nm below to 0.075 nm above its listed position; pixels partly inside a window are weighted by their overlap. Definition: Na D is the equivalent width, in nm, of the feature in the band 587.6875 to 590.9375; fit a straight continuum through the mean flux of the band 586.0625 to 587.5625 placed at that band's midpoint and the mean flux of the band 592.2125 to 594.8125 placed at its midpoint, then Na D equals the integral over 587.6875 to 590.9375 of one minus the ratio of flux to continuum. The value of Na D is 0.25 nm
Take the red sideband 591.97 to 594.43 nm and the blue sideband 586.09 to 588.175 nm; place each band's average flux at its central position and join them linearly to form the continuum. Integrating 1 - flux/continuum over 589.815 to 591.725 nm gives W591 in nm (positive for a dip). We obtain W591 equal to 0.074 nm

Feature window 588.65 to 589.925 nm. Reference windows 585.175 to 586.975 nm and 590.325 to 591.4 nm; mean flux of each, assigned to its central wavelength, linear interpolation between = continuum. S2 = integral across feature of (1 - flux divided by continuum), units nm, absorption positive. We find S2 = 0.21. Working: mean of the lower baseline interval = 12.6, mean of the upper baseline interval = 13.9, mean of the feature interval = 11.2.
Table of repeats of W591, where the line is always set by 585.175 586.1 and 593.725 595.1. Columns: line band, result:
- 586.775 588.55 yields -0.23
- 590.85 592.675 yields 0.02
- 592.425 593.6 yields -0.03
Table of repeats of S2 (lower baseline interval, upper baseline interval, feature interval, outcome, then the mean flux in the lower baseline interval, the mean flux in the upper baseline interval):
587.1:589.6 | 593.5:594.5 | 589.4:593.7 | 0.13 nm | 13.1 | 14.8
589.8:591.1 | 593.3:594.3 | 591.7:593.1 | 0.10 nm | 13.6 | 15.2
